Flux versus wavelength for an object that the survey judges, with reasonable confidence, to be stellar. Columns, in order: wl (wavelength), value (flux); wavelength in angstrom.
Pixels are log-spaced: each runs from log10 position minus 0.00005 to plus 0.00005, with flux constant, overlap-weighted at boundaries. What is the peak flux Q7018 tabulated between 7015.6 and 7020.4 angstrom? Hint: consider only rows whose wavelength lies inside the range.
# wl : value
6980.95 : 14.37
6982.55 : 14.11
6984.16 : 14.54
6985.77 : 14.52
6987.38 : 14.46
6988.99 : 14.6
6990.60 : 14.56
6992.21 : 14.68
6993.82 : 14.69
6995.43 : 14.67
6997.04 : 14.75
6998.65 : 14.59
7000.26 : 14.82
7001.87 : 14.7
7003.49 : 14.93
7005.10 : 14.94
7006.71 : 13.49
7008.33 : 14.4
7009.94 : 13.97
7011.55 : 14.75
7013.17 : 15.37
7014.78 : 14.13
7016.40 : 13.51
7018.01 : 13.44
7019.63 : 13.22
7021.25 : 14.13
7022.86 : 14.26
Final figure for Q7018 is 13.51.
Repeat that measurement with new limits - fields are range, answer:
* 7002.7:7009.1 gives 14.94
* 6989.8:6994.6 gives 14.69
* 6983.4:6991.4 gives 14.6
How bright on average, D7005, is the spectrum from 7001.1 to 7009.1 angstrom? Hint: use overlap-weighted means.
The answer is 14.5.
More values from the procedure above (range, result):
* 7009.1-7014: 14.7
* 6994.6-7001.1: 14.7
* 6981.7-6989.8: 14.4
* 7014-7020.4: 13.6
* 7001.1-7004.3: 14.8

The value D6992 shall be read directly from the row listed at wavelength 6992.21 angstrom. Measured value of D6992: 14.68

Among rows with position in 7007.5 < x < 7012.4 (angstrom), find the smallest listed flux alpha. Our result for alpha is 13.97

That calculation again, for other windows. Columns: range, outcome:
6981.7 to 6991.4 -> 14.11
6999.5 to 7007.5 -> 13.49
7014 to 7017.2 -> 13.51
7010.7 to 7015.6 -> 14.13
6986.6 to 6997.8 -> 14.46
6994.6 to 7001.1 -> 14.59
